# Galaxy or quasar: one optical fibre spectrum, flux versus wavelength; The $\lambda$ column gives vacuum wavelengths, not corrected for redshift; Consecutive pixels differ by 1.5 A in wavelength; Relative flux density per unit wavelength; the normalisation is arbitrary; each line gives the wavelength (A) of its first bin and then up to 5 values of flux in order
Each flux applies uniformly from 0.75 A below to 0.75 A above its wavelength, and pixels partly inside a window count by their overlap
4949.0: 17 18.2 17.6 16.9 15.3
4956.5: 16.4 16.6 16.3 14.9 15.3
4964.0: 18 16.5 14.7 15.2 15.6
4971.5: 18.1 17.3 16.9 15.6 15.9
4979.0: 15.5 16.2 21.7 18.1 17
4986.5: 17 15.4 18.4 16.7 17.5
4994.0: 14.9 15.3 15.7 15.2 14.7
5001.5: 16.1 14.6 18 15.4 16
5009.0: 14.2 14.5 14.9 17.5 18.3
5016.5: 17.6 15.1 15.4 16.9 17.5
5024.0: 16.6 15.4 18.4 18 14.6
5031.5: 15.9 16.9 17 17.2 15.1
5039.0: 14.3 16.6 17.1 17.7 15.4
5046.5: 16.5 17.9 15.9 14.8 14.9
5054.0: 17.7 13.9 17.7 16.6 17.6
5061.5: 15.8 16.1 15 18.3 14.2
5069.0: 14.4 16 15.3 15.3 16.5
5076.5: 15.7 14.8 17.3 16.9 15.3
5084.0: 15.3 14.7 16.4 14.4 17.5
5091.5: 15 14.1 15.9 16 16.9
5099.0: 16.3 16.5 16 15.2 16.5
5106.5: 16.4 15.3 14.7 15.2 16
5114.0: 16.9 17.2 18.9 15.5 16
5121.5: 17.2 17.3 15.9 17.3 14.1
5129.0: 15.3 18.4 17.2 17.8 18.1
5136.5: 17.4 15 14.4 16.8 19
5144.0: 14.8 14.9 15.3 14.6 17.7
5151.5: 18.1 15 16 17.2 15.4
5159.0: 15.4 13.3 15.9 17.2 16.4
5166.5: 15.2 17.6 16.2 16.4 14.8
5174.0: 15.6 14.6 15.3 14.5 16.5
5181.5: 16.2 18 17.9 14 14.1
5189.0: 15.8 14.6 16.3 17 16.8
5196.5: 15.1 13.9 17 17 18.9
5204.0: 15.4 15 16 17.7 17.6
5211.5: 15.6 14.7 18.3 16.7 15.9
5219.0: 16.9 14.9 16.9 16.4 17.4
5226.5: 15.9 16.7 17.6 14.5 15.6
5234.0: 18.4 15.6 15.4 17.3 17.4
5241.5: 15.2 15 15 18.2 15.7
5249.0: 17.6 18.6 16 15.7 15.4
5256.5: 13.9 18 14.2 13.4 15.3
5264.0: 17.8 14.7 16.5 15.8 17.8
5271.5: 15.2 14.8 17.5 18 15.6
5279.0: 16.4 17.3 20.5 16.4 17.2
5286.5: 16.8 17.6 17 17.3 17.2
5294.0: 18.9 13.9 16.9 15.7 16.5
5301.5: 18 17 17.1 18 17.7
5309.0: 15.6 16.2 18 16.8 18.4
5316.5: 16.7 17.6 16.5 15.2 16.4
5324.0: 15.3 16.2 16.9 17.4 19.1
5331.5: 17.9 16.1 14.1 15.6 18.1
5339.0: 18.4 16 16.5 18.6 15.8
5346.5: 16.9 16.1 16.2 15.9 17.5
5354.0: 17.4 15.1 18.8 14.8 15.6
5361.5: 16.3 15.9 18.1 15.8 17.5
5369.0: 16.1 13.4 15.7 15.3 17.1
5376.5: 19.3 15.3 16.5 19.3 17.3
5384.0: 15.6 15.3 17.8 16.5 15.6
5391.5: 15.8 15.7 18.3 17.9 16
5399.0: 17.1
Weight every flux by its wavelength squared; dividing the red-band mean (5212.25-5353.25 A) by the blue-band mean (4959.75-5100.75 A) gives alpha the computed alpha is 1.1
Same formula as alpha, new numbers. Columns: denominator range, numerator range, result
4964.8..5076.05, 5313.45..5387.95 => 1.16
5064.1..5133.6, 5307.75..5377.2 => 1.14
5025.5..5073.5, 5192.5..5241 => 1.08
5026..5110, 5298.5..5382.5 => 1.16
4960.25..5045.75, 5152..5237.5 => 1.06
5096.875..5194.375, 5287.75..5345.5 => 1.12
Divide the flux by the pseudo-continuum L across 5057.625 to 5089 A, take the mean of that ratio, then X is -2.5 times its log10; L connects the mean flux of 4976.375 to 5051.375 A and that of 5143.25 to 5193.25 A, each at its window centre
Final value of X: 0.02 mag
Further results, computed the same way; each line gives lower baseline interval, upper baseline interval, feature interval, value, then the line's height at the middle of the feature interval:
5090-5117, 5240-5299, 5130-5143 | -0.06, 16.1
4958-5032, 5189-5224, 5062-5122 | 0.03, 16.3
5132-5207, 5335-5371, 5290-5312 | -0.03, 16.4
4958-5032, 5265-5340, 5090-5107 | 0.04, 16.5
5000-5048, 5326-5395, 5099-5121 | 0.01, 16.4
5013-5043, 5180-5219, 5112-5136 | -0.03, 16.4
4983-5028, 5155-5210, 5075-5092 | 0.02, 16.1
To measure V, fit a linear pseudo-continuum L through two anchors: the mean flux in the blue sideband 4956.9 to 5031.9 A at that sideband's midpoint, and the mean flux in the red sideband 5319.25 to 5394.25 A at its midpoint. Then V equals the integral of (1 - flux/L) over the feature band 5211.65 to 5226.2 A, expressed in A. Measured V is 0.05 A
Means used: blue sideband 16.3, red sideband 16.5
